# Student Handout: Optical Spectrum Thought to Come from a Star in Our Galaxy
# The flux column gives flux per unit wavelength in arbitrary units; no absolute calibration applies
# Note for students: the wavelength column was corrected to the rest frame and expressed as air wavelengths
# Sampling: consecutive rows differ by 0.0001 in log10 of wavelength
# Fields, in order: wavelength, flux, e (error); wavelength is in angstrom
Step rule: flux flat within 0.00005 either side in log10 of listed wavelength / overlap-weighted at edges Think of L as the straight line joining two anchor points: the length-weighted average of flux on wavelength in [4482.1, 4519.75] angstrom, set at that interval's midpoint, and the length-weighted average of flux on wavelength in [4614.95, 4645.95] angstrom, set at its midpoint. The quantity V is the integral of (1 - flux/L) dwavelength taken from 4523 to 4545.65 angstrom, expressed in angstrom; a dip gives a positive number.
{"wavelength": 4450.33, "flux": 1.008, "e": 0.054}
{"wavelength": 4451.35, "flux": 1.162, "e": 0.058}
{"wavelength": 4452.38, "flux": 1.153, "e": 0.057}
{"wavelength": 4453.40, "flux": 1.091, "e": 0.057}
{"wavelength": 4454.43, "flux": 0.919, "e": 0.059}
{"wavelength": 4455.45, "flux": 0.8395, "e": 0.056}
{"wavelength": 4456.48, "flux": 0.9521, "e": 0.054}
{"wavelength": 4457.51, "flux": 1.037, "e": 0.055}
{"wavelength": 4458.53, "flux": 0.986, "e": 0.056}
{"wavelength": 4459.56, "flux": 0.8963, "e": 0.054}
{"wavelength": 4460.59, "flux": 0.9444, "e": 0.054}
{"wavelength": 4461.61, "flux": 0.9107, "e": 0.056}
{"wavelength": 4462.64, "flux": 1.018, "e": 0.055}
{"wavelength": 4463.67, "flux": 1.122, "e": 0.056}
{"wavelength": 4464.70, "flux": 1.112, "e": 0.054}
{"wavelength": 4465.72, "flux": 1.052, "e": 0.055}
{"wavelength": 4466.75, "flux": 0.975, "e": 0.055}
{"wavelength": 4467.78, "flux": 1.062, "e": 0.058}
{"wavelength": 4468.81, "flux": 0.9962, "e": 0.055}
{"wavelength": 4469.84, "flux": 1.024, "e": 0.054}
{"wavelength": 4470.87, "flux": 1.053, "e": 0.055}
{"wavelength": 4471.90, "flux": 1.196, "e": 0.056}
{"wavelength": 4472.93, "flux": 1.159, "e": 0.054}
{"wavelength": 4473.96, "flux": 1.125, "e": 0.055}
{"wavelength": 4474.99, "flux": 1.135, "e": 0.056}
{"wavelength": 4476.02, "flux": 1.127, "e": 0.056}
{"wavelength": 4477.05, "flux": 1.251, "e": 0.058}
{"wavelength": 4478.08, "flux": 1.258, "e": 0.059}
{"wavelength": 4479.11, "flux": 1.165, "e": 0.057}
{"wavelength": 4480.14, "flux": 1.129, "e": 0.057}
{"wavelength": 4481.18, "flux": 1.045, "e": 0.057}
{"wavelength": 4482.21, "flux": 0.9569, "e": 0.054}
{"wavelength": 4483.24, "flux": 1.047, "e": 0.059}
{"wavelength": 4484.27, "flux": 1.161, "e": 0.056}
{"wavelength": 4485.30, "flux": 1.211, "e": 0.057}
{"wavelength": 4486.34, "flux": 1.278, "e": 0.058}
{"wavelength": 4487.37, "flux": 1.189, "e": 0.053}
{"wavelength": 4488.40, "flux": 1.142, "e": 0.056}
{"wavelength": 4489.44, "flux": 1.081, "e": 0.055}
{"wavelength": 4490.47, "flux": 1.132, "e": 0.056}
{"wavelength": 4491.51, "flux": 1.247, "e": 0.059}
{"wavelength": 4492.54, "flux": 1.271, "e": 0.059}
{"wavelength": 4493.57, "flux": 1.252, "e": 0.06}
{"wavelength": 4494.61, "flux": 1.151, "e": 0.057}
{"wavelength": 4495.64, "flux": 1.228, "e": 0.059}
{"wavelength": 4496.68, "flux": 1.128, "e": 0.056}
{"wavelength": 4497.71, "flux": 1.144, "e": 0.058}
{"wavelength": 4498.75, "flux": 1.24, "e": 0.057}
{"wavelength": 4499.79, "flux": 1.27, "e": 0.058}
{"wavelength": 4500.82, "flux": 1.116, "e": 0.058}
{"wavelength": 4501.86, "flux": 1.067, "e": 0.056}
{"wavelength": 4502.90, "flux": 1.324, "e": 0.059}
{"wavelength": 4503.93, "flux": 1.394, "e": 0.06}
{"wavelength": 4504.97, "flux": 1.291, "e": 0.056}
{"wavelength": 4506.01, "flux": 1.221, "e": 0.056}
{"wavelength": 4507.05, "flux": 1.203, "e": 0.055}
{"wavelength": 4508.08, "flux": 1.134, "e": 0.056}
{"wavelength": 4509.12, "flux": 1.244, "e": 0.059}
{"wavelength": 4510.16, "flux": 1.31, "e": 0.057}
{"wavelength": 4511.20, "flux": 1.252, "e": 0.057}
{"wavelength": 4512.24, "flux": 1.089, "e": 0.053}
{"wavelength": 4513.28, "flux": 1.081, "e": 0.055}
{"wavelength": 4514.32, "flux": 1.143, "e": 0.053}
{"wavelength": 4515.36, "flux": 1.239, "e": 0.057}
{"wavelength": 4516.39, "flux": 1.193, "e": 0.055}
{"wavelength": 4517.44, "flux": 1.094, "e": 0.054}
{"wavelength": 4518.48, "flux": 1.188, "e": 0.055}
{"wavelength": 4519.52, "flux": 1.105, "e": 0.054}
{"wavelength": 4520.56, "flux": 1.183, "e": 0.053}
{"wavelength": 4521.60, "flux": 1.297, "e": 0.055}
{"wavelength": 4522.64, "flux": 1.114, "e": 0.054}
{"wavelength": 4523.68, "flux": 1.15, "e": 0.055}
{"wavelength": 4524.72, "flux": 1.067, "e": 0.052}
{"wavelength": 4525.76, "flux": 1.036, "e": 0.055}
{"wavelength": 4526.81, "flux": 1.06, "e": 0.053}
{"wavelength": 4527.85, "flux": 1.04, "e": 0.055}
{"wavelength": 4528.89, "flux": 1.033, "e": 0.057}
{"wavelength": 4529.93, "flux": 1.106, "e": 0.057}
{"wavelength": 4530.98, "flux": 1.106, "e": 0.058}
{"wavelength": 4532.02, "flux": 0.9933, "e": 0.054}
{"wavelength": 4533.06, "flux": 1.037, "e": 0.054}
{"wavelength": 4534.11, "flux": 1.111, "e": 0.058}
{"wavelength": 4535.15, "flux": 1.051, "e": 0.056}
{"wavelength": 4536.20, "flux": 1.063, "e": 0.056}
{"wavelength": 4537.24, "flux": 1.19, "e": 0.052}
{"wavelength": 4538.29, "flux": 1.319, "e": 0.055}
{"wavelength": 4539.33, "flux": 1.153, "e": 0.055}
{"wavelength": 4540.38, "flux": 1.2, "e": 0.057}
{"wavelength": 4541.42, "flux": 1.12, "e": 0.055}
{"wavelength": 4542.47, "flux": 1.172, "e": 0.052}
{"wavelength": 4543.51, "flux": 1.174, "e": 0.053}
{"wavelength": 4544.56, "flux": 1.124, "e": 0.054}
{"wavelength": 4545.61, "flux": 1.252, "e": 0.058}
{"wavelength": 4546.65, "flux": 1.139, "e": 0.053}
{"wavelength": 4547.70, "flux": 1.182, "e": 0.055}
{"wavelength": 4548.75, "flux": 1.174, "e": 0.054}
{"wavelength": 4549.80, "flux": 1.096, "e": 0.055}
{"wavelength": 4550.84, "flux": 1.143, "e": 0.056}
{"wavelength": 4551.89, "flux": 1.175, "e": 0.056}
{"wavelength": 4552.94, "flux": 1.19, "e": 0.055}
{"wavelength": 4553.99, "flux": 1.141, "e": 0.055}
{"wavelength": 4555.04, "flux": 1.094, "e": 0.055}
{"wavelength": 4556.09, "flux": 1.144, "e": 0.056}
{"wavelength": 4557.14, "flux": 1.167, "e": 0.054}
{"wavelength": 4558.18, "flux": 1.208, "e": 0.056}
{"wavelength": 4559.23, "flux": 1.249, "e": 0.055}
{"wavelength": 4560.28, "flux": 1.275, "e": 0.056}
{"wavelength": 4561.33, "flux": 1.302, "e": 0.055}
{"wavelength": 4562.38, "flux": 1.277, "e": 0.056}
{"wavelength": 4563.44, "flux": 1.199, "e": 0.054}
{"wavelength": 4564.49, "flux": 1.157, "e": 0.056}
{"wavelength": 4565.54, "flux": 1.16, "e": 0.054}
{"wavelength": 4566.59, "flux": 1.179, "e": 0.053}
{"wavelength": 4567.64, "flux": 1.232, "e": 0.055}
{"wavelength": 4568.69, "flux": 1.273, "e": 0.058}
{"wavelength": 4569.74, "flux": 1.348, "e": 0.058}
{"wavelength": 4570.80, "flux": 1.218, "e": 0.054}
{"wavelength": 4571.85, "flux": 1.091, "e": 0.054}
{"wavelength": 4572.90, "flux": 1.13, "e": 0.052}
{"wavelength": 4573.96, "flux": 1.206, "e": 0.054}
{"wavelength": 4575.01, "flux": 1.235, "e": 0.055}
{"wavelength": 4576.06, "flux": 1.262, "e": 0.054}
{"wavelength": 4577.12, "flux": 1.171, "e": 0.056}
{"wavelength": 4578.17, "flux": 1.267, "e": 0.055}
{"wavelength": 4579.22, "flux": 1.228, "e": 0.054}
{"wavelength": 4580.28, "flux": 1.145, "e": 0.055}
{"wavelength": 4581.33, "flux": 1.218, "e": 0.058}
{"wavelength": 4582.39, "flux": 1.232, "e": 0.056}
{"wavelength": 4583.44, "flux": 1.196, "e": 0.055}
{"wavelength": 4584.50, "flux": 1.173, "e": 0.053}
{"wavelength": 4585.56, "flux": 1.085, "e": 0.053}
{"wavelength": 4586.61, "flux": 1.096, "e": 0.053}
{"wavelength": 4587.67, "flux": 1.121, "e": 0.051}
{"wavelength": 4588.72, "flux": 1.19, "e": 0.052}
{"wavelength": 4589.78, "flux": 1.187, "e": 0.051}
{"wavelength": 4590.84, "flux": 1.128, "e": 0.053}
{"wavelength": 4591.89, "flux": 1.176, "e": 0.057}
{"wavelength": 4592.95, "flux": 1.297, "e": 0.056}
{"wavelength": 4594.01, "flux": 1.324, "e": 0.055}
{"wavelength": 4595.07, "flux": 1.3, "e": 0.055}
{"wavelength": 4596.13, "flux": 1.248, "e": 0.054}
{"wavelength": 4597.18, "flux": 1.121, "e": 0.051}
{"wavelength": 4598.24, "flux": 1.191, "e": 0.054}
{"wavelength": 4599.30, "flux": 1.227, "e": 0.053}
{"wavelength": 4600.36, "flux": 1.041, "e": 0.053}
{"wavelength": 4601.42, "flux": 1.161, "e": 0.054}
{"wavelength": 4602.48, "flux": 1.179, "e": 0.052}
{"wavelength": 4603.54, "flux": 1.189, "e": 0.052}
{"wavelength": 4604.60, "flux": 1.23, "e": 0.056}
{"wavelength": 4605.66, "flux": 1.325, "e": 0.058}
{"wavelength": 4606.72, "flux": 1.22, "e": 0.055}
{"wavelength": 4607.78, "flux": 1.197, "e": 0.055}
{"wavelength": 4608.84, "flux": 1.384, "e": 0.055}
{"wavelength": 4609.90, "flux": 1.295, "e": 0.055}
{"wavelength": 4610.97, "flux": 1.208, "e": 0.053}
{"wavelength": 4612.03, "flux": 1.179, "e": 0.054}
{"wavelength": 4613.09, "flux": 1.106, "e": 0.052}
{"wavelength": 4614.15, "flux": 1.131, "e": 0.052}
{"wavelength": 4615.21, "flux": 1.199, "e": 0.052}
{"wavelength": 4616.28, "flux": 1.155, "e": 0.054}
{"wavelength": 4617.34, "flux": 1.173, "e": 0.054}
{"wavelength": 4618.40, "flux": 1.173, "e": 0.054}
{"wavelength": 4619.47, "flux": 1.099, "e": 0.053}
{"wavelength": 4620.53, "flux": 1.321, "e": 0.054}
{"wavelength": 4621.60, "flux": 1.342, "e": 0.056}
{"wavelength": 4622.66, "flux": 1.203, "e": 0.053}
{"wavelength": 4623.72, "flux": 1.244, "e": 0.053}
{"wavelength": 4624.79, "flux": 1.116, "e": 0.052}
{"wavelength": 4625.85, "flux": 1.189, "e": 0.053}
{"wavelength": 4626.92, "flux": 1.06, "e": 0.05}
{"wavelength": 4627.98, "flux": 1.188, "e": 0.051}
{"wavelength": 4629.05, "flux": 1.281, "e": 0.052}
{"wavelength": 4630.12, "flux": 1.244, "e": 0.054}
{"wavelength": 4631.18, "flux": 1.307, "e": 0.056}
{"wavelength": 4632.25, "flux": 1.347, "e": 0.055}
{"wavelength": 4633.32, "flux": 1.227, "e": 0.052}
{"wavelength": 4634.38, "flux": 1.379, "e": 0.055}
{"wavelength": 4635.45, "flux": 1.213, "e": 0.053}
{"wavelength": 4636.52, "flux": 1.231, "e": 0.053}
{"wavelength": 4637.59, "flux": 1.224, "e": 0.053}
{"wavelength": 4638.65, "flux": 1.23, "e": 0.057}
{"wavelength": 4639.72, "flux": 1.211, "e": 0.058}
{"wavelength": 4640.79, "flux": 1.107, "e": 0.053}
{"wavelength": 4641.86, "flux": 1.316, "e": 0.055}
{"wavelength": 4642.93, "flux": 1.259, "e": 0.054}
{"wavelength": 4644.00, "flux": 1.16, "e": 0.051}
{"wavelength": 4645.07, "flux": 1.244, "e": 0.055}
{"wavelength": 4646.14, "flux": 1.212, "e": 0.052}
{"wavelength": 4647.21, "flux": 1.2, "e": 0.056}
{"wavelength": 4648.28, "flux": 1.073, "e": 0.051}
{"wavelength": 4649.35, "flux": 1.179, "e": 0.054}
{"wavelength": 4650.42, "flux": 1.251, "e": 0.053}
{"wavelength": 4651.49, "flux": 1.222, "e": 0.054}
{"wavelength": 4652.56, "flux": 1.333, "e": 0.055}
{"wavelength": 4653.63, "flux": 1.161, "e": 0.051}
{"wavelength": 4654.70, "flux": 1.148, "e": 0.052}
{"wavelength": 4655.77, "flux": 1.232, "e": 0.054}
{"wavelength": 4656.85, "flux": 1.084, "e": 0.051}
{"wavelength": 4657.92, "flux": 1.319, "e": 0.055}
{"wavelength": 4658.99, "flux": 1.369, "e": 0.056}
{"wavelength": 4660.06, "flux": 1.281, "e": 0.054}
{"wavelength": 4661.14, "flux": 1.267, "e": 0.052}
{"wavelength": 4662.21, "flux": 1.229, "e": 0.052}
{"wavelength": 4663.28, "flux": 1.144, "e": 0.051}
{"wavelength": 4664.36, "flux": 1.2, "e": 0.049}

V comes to 1.6 angstrom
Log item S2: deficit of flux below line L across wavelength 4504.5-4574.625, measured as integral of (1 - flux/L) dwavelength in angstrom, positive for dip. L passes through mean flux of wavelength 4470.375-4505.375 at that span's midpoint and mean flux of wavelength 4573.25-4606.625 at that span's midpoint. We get 1.3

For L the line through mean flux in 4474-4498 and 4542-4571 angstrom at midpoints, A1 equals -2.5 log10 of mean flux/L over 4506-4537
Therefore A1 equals 0.04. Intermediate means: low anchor 1.16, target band 1.13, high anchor 1.19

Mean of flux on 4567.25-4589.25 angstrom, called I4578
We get 1.2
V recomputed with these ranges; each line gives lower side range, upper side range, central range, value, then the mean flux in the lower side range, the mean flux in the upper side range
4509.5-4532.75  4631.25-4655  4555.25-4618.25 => -1.1 angstrom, 1.13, 1.23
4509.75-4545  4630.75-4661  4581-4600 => -0.1 angstrom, 1.13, 1.23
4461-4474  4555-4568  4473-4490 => -1.0 angstrom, 1.06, 1.21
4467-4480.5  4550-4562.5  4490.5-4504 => -0.8 angstrom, 1.13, 1.19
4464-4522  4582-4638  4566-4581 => -0.2 angstrom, 1.16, 1.21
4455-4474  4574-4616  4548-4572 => -0.9 angstrom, 1.02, 1.2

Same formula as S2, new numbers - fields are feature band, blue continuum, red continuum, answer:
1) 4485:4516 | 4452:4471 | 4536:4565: -3.41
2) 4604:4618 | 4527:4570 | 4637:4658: -0.29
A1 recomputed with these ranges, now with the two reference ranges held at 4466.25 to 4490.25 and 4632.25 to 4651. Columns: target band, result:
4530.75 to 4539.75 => 0.04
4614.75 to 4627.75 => 0.02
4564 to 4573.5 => -0.02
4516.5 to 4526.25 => 0.01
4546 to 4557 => 0.02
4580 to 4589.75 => 0.02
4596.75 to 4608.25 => 0.01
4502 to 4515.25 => -0.07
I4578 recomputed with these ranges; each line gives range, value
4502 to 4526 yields 1.19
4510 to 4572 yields 1.16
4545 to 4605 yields 1.19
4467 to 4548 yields 1.15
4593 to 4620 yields 1.2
